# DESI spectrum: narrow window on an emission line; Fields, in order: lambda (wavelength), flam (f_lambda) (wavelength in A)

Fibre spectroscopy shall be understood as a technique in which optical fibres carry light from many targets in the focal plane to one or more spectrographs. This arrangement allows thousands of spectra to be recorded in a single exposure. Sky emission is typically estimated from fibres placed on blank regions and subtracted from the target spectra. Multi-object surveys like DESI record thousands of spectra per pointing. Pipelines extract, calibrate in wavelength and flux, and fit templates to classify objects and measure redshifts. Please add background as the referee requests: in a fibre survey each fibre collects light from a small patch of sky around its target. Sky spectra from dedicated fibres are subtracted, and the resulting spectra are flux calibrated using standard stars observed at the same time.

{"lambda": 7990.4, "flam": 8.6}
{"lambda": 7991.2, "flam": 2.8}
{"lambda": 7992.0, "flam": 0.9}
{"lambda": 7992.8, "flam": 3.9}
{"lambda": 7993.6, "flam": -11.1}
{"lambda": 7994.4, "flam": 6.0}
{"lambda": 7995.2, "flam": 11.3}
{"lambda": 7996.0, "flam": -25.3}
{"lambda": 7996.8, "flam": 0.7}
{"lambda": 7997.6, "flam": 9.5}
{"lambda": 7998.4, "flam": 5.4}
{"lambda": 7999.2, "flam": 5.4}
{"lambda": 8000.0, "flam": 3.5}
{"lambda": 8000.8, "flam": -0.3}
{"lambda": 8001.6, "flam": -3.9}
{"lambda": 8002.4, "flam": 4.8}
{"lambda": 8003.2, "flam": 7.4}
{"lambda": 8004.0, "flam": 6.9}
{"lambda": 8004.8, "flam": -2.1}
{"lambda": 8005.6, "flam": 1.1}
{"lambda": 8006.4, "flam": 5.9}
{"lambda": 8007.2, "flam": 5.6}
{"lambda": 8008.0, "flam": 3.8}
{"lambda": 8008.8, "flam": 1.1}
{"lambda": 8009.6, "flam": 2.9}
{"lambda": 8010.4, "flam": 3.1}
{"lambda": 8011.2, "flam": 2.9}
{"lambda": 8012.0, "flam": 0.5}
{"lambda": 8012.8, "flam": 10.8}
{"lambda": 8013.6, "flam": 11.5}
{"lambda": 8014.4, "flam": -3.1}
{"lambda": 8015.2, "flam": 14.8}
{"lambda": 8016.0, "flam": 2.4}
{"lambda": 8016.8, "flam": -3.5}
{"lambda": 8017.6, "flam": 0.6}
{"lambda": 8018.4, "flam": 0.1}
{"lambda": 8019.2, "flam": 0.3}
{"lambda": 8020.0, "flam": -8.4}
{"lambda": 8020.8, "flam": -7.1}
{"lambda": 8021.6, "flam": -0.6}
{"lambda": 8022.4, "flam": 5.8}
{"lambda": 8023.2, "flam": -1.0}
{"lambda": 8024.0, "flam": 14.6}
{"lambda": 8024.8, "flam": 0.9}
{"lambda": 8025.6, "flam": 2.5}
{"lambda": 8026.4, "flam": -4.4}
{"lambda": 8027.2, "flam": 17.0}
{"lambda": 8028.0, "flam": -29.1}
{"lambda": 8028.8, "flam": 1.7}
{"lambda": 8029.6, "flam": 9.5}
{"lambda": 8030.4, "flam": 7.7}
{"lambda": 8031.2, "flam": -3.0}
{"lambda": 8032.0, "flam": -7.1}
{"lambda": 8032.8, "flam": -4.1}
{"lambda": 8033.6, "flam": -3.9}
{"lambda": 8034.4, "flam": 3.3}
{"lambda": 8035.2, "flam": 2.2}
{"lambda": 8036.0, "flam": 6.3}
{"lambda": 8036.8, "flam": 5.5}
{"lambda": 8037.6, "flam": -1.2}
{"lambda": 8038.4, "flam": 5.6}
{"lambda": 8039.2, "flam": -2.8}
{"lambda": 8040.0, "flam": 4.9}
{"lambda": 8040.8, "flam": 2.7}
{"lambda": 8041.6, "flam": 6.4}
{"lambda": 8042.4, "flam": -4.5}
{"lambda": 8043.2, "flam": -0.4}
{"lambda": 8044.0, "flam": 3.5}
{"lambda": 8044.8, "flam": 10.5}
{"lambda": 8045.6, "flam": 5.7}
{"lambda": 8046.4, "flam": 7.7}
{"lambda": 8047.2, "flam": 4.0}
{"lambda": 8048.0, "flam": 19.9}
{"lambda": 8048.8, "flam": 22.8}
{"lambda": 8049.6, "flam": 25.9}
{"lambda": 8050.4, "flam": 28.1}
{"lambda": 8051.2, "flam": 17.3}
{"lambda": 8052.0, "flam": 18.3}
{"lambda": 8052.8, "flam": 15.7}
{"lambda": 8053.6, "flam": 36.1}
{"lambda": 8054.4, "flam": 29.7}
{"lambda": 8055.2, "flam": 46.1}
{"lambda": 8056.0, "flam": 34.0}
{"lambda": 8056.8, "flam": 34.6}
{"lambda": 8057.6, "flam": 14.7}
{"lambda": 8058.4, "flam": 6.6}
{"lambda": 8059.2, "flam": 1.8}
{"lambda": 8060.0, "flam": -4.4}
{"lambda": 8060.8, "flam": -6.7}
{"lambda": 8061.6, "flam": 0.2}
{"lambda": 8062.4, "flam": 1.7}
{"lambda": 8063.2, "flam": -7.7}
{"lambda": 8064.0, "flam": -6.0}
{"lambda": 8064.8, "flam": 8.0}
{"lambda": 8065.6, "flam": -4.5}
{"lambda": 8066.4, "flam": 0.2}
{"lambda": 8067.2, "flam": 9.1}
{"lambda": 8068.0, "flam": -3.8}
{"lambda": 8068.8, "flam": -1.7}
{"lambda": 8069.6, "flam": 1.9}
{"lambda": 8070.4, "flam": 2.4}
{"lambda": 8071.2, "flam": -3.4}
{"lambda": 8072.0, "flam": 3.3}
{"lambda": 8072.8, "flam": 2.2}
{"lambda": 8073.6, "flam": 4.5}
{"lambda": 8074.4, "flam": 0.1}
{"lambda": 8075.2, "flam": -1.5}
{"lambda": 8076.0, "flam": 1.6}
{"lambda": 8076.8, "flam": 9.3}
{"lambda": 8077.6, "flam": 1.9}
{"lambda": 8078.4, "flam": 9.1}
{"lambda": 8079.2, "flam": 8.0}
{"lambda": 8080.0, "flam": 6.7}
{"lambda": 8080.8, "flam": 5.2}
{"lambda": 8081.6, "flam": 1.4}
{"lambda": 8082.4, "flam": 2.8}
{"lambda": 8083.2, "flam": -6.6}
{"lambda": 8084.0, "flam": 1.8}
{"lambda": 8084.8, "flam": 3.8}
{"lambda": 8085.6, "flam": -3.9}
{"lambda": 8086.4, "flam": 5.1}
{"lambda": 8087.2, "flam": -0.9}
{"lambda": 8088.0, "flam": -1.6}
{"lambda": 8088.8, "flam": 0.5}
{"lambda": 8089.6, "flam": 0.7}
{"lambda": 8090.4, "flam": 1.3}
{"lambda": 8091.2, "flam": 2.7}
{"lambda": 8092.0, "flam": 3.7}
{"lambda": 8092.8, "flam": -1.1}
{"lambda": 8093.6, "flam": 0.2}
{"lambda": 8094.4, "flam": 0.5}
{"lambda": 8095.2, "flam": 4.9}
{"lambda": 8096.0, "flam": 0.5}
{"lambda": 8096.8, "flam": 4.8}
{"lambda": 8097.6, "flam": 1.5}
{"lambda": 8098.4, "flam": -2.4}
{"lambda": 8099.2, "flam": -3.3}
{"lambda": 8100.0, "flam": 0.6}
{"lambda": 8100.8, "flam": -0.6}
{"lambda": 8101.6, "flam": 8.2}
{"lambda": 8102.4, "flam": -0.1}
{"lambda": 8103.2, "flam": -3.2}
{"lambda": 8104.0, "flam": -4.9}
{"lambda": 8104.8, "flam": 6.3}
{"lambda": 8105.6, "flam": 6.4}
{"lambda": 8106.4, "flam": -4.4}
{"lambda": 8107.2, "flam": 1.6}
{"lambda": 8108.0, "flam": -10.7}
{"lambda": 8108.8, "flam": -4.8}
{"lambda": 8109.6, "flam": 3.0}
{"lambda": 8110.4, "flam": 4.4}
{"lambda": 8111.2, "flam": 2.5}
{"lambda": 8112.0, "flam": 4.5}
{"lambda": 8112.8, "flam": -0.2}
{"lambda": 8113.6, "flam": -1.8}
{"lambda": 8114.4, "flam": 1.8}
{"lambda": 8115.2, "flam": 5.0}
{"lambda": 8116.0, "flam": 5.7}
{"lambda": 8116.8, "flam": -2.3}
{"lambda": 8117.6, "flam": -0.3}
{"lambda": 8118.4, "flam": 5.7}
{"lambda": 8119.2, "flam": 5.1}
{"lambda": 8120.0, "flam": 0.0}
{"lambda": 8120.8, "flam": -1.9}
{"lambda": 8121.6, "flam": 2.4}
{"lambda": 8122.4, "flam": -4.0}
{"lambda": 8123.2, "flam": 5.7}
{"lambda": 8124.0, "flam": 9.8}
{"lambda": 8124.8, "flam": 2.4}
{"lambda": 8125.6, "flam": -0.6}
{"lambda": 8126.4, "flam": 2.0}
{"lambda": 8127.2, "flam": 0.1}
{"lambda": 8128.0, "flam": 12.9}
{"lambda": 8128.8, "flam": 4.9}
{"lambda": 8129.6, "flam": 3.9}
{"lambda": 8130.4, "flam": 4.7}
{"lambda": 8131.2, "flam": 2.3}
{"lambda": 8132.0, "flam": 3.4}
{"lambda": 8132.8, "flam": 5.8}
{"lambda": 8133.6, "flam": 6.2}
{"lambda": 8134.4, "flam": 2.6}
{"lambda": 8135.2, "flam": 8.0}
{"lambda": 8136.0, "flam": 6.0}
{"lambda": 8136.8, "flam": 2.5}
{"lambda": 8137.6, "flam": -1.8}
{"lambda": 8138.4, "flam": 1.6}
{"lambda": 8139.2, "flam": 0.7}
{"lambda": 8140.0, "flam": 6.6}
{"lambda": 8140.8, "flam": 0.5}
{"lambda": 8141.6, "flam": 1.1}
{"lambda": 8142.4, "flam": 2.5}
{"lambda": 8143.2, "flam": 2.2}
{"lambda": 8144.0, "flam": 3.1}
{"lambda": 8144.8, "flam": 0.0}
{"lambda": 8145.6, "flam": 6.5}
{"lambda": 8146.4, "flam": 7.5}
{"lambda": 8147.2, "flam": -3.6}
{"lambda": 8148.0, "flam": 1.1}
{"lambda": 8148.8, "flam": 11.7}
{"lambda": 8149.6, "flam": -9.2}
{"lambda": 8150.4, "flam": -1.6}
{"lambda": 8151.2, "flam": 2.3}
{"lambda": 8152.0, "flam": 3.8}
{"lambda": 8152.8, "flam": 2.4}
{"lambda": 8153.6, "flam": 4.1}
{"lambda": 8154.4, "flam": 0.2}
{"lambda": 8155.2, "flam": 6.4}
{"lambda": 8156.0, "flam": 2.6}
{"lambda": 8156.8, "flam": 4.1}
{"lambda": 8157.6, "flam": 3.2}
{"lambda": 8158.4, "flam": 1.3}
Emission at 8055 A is [O II] 3727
